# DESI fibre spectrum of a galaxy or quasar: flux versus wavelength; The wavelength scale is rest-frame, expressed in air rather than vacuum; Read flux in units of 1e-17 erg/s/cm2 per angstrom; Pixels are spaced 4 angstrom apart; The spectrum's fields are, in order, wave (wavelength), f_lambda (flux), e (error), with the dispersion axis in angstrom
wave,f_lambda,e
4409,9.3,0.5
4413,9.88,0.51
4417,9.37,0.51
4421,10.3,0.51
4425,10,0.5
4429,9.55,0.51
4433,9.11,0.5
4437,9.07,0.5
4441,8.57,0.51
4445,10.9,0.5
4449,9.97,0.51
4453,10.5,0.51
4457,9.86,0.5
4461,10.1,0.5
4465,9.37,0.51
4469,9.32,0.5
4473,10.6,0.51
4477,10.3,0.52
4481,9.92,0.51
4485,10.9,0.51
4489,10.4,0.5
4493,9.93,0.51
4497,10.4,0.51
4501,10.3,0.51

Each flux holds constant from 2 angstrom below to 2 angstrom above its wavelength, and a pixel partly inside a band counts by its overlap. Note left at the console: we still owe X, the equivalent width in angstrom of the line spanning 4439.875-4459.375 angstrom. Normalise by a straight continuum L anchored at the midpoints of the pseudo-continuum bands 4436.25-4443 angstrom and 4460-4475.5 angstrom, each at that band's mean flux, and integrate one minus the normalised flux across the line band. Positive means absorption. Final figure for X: -1.9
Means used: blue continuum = 8.77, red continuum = 9.85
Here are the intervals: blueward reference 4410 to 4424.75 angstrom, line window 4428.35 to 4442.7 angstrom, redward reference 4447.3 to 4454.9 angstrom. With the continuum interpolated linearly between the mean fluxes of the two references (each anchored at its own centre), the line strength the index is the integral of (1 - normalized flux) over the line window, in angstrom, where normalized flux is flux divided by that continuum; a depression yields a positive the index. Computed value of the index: 1.4 angstrom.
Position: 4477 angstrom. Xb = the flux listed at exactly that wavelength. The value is 10.3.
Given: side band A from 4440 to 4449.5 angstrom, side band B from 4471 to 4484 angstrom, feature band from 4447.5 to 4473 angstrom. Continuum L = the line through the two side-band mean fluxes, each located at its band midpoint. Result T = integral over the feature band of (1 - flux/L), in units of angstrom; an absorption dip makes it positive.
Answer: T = 0.50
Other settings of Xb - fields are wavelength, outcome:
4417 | 9.37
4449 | 9.97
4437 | 9.07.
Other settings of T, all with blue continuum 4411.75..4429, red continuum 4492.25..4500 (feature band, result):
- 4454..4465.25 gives 0.2 angstrom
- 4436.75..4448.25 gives 0.4 angstrom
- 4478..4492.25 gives -0.3 angstrom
